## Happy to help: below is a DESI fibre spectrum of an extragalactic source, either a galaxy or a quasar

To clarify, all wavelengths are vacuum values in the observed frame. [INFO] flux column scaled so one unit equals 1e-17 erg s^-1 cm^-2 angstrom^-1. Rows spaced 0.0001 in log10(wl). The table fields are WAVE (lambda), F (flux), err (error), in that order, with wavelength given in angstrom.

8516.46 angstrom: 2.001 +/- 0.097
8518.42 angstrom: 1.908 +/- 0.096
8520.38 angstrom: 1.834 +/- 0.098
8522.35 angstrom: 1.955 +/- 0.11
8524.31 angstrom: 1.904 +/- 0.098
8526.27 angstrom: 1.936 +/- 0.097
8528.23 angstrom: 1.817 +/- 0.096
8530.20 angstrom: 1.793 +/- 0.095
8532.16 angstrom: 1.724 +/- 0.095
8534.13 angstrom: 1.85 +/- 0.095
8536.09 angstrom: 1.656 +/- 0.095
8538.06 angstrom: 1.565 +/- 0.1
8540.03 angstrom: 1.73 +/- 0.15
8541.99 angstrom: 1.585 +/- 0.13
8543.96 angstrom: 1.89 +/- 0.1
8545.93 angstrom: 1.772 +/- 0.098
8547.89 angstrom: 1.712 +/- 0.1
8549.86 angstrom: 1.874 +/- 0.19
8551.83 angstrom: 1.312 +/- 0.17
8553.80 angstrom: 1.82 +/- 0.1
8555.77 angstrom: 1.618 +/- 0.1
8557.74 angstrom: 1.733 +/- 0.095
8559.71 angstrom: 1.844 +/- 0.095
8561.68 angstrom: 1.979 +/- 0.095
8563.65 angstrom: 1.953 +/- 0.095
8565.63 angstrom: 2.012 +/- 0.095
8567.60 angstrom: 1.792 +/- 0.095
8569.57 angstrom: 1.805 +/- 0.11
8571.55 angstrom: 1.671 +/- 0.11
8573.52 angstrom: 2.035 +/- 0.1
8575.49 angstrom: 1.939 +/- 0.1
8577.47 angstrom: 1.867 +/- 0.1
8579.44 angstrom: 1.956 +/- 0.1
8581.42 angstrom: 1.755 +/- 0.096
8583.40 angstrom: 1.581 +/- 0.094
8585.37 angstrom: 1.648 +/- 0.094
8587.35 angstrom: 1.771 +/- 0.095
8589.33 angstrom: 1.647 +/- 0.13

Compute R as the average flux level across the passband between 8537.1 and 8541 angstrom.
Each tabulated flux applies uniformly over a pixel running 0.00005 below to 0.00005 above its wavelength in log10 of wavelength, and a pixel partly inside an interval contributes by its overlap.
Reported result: 1.65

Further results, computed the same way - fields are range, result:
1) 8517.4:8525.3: 1.9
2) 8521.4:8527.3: 1.93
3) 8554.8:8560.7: 1.73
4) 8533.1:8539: 1.69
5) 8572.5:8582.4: 1.91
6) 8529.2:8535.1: 1.79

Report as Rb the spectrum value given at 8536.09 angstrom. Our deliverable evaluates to 1.656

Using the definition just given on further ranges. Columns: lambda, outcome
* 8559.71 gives 1.844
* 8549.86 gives 1.874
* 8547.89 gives 1.712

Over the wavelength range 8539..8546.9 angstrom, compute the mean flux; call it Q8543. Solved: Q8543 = 1.74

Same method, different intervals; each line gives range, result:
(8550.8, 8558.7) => 1.62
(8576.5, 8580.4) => 1.91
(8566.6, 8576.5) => 1.85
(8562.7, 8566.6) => 1.98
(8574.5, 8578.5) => 1.91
